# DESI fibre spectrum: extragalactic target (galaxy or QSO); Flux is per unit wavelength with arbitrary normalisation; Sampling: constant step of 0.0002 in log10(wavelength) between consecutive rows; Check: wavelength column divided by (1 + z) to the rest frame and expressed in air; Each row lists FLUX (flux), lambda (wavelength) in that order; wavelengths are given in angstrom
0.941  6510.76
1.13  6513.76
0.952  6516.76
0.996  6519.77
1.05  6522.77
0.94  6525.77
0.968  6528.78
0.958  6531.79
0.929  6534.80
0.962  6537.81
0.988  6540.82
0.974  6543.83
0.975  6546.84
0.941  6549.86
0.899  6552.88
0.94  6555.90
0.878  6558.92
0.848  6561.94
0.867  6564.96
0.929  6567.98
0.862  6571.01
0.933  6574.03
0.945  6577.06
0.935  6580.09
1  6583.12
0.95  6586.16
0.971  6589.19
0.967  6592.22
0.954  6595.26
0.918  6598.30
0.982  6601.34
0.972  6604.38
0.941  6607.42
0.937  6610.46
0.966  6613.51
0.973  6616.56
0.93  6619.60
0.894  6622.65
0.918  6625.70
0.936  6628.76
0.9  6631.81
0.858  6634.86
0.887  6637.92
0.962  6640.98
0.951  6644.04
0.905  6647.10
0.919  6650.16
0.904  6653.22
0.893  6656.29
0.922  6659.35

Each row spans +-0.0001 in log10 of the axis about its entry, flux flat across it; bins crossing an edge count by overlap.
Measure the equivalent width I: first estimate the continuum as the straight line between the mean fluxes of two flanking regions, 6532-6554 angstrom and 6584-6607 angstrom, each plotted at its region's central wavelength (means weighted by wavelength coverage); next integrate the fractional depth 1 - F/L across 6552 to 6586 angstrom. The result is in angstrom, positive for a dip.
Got 1.5 angstrom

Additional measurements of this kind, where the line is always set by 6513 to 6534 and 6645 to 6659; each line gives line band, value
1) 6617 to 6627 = 0.1 angstrom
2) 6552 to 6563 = 0.9 angstrom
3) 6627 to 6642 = 0.2 angstrom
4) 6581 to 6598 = -0.3 angstrom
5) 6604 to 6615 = -0.2 angstrom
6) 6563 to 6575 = 0.8 angstrom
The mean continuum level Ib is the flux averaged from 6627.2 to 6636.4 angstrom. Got 0.898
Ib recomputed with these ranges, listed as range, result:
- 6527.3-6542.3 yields 0.961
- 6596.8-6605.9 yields 0.958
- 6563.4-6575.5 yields 0.898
